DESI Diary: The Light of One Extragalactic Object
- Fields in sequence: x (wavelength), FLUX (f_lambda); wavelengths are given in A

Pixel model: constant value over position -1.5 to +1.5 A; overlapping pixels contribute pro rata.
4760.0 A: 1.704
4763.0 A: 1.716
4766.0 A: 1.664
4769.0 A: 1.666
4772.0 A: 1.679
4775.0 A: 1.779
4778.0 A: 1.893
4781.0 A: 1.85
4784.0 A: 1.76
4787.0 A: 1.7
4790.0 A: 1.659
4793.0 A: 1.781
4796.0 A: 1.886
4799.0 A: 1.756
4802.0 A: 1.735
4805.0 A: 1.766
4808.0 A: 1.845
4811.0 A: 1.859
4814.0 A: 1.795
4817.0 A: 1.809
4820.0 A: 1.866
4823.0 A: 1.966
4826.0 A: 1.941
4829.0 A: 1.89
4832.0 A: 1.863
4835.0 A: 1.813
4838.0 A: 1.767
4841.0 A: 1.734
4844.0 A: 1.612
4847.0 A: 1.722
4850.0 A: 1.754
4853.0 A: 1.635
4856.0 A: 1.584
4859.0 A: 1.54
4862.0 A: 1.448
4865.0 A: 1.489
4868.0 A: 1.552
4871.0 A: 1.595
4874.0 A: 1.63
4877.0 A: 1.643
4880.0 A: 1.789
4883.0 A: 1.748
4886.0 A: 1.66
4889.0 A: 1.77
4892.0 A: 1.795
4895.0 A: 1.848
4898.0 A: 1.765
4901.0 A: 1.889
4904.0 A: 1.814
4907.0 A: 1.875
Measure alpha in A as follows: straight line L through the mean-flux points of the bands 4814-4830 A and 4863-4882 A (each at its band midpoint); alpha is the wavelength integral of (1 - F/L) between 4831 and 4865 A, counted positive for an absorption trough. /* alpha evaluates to 1.6 A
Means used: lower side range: 1.89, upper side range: 1.62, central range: 1.67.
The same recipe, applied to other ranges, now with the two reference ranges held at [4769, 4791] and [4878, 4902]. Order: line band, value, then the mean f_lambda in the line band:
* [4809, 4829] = -1.2 A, 1.87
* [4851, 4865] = 1.7 A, 1.55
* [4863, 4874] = 1.4 A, 1.55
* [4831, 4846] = 0.1 A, 1.75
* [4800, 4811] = -0.2 A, 1.79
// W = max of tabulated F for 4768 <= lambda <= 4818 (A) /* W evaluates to 1.893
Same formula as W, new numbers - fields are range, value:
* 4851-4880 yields 1.789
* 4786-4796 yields 1.886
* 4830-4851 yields 1.863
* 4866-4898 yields 1.848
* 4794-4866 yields 1.966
